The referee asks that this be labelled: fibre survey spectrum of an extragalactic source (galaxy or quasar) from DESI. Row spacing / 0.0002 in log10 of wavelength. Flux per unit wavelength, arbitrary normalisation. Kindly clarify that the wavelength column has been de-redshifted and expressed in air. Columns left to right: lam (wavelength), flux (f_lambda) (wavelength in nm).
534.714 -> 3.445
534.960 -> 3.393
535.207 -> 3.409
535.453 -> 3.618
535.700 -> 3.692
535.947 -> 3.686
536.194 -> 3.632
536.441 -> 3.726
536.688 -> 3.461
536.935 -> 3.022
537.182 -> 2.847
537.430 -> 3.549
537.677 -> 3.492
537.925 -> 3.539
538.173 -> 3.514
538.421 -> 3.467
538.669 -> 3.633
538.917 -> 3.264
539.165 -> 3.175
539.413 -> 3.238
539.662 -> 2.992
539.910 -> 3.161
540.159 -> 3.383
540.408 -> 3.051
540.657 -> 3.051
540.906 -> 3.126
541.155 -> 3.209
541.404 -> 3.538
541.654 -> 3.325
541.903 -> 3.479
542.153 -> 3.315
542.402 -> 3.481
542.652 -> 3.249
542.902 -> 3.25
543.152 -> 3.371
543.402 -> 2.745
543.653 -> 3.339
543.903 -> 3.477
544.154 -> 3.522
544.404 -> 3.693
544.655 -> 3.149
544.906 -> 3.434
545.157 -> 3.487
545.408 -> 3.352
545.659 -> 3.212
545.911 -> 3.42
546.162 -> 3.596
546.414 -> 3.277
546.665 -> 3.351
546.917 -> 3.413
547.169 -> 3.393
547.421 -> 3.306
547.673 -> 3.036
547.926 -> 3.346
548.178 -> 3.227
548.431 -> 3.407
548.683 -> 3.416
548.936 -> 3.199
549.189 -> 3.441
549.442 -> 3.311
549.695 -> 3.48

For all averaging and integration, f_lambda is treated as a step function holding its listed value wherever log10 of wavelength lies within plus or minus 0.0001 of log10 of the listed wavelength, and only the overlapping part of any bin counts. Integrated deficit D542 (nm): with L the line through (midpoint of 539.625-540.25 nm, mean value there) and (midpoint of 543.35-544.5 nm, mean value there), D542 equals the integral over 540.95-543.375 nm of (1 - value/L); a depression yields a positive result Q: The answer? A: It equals -0.02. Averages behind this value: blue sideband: 3.2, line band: 3.33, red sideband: 3.39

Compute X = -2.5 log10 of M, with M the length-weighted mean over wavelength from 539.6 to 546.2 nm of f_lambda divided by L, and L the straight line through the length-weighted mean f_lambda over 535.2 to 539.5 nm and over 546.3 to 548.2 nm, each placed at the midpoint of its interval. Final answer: 0.02 mag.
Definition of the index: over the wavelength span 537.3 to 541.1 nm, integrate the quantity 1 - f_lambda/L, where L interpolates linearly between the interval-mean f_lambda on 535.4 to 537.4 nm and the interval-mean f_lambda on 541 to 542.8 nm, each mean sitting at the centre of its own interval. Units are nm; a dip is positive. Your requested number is 0.12 nm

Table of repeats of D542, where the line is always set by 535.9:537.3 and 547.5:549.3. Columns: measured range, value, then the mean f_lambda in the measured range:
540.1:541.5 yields 0.06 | 3.21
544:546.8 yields -0.08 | 3.41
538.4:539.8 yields 0.03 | 3.28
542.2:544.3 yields 0.02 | 3.31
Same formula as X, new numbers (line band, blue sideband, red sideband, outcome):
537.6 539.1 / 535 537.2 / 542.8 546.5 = -0.01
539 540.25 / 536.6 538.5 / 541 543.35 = 0.05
